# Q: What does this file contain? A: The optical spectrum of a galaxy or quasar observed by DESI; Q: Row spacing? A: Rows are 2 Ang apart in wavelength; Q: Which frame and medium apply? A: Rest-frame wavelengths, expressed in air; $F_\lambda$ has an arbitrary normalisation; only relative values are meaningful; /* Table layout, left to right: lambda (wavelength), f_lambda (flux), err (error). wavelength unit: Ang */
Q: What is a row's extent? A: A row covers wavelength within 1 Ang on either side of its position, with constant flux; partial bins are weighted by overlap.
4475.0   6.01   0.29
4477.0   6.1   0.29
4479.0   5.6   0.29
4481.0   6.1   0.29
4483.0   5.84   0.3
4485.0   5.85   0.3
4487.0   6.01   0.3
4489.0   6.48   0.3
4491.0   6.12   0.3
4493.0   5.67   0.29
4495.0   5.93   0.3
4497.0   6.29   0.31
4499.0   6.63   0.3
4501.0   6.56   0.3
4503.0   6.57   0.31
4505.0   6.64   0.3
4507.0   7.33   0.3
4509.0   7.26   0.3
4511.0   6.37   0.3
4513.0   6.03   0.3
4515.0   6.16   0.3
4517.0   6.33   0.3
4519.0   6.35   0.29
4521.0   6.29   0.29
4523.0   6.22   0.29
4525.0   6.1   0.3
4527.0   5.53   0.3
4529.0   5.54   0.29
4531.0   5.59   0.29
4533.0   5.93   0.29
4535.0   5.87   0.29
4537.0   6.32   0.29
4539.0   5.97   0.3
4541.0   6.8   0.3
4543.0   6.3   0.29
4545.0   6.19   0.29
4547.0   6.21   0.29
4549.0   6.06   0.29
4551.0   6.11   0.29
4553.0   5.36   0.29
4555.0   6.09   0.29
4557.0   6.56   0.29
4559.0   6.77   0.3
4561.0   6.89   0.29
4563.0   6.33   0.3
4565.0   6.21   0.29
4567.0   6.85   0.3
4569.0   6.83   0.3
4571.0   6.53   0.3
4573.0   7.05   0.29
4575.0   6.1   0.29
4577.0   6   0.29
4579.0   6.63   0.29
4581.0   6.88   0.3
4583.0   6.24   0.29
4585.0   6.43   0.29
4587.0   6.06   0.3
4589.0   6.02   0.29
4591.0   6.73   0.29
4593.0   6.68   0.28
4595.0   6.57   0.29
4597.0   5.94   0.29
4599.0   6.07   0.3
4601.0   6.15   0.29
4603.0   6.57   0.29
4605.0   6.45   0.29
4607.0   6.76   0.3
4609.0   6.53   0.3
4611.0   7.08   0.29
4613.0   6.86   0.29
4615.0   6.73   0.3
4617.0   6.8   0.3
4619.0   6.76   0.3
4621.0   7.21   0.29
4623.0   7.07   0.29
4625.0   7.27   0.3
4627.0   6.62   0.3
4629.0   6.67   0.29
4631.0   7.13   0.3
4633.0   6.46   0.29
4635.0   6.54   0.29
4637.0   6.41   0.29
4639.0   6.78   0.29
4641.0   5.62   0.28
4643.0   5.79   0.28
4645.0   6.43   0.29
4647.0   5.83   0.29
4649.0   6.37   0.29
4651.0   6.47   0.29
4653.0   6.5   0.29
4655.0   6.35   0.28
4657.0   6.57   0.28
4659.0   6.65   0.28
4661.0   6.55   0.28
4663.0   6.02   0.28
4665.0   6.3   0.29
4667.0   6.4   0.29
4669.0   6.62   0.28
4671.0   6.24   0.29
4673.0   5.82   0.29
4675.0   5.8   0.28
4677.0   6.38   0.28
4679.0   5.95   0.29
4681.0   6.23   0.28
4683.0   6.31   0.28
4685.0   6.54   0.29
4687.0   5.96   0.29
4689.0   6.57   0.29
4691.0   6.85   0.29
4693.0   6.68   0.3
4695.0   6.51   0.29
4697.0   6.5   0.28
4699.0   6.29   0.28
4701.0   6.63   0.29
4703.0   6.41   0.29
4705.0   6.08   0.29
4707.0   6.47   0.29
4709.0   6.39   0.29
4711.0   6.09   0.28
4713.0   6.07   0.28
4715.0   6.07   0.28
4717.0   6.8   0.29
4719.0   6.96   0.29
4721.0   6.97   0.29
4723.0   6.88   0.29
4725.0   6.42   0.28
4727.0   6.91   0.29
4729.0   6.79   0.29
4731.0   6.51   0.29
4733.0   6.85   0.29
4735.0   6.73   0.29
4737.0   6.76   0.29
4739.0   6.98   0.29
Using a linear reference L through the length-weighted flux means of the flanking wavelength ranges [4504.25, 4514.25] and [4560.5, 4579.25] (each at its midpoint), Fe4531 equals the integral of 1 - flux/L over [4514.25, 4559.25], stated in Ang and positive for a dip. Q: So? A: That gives 3.6 Ang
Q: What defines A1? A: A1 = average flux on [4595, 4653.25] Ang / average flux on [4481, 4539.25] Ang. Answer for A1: 1.06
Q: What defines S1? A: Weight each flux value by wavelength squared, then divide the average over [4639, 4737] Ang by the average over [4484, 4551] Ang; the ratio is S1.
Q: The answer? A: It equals 1.11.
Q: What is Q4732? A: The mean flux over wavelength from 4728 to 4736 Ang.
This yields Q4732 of 6.72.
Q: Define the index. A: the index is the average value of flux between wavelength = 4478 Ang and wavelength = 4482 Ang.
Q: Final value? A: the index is 5.85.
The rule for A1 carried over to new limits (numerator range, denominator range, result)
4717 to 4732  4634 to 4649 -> 1.09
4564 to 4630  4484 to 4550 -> 1.06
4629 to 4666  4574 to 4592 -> 1.01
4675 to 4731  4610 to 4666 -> 0.98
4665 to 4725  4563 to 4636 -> 0.97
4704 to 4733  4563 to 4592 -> 1.01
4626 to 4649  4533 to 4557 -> 1.04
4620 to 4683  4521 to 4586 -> 1.02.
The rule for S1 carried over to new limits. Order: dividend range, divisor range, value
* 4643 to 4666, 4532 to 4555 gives 1.09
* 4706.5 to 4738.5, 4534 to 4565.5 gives 1.14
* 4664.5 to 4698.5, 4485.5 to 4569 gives 1.08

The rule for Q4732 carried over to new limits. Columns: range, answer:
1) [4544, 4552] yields 6.14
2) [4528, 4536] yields 5.73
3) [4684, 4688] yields 6.25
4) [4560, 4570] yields 6.62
